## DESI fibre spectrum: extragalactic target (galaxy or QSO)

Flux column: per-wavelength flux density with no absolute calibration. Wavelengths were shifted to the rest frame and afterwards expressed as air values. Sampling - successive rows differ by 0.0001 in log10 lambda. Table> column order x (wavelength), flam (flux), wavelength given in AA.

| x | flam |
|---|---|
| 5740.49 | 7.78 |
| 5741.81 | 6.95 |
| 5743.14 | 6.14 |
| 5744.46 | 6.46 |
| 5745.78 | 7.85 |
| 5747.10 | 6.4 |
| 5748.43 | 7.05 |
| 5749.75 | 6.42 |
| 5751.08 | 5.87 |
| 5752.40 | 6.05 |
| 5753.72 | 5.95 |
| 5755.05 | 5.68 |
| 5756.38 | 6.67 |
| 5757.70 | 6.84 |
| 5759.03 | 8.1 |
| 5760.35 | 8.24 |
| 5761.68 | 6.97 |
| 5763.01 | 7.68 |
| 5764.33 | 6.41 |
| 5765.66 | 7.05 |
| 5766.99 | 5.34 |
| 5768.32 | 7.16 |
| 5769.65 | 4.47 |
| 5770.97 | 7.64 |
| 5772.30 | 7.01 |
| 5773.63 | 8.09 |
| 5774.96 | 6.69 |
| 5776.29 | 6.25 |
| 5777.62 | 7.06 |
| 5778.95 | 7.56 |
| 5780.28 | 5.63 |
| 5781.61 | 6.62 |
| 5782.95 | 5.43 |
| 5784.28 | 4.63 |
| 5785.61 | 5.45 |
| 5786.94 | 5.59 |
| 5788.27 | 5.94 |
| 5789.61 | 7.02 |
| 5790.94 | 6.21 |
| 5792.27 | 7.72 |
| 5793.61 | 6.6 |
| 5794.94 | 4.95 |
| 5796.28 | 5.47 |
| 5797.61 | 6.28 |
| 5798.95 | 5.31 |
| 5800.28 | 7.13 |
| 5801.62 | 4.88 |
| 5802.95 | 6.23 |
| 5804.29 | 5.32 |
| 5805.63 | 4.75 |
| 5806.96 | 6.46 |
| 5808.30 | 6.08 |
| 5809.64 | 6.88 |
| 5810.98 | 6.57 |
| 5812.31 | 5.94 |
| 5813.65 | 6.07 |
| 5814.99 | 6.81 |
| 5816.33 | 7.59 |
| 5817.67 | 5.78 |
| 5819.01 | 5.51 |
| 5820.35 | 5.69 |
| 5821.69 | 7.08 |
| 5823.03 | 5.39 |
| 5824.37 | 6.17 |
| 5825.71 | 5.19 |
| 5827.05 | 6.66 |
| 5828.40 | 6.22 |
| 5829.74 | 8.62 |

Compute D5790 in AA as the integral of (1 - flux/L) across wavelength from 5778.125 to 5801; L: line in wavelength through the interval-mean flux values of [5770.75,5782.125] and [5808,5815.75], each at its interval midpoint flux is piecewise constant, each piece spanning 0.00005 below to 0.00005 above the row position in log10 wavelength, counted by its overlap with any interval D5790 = 2.2 AA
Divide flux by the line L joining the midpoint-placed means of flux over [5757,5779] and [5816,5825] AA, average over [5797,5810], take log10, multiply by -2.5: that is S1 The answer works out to 0.09 mag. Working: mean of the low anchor 6.96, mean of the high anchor 6.12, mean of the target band 5.91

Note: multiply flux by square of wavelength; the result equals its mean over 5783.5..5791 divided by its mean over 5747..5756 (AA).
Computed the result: 0.9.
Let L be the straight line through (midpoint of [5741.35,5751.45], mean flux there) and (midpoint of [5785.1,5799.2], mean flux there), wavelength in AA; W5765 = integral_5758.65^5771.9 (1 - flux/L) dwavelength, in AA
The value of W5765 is -1.0 AA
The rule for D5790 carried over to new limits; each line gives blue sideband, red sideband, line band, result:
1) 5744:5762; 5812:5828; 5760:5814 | 1.30 AA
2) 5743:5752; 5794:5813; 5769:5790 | -0.37 AA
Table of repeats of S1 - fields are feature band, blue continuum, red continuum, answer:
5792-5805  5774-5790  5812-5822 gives 0.05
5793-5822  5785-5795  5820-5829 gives 0.02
